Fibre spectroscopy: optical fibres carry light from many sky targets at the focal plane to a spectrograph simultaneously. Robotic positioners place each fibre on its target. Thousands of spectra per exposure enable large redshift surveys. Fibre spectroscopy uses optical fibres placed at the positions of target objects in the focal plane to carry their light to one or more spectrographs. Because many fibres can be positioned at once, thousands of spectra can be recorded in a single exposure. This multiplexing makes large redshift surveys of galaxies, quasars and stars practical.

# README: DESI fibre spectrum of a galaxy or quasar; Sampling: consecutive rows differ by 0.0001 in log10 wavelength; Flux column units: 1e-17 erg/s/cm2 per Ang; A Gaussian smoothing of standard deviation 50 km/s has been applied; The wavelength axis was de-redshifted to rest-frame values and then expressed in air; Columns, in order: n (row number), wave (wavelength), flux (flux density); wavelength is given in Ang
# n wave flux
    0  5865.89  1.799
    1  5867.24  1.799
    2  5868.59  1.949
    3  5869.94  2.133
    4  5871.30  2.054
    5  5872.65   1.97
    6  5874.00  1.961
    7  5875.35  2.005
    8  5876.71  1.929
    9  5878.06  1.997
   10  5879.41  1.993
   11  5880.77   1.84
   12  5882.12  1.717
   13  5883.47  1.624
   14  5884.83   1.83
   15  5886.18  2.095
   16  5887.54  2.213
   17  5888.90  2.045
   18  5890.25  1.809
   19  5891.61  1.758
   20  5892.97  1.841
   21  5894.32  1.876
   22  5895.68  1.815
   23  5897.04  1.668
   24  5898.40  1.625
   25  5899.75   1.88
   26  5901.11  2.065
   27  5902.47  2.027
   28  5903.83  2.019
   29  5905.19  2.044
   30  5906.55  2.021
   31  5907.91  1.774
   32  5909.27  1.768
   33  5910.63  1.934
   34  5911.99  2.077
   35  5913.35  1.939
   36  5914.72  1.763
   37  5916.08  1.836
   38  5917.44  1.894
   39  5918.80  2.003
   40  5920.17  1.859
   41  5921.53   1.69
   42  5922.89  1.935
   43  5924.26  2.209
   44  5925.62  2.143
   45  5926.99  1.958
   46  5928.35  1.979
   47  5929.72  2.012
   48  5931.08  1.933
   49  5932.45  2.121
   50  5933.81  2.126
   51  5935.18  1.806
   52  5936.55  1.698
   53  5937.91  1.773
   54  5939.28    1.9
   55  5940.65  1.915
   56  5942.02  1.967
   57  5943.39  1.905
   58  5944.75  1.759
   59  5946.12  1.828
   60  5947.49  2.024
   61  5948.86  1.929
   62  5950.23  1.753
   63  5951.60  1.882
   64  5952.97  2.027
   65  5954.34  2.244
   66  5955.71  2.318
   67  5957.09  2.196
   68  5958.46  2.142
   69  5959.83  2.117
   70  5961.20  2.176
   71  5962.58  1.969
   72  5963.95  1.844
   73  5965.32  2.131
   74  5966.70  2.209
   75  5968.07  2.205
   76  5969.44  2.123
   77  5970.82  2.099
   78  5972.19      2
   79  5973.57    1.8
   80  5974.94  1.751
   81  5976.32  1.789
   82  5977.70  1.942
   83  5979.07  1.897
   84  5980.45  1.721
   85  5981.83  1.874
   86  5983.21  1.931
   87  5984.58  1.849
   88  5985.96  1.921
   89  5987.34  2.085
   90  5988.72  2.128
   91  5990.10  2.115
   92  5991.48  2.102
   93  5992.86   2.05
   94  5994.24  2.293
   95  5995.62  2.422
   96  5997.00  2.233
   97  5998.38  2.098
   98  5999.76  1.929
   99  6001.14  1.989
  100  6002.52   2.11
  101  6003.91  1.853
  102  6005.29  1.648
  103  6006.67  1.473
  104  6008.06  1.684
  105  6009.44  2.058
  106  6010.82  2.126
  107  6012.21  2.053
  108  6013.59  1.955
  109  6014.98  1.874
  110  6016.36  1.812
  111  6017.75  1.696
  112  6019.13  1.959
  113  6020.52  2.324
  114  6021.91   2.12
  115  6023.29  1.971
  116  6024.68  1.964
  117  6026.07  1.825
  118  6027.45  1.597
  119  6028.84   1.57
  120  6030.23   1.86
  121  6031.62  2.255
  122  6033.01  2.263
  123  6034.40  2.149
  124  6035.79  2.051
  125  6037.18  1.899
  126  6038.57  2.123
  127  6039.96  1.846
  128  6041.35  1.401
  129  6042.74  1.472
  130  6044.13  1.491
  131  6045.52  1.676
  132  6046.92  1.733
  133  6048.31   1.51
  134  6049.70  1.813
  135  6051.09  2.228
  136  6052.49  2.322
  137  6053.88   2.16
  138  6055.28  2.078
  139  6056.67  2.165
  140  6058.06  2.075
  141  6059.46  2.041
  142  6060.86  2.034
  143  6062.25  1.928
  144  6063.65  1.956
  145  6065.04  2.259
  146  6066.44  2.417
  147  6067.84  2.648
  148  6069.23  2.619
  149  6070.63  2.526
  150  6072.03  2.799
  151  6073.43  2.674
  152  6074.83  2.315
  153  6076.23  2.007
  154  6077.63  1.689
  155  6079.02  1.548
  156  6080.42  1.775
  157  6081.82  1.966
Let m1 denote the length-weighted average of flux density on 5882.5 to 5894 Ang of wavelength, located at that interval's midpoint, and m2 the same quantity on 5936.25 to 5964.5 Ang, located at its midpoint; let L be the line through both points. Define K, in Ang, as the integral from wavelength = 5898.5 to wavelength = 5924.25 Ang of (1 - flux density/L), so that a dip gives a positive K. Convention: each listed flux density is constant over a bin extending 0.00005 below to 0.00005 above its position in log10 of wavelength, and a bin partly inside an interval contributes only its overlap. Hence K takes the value 0.1 Ang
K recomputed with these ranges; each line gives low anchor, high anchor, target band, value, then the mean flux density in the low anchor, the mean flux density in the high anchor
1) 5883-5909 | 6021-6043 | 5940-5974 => -2.2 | 1.9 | 1.91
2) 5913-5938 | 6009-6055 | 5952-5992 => -2.0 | 1.93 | 1.91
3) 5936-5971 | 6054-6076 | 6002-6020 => 2.4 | 2.01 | 2.29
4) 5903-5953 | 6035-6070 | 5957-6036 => -0.9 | 1.92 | 2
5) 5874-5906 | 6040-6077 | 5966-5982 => 0.3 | 1.9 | 2.09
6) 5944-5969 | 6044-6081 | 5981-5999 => -0.2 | 2.04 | 2.1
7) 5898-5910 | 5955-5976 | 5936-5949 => 0.9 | 1.92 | 2.07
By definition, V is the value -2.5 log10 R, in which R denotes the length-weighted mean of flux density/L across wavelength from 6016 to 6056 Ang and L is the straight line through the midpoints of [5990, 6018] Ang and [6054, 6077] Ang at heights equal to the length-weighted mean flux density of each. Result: 0.12 mag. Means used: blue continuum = 1.98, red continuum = 2.28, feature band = 1.9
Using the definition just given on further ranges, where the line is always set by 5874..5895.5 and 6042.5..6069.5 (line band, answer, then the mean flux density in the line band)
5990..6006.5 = -0.03 mag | 2.05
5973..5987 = 0.07 mag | 1.85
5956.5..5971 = -0.08 mag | 2.11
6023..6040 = 0.03 mag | 1.95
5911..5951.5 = 0.01 mag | 1.92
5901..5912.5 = -0.02 mag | 1.96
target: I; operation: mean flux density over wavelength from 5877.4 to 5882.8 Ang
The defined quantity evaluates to 1.89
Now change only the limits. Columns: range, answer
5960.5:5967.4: 2.07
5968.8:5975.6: 1.95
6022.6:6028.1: 1.84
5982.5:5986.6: 1.9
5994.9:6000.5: 2.17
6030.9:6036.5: 2.18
